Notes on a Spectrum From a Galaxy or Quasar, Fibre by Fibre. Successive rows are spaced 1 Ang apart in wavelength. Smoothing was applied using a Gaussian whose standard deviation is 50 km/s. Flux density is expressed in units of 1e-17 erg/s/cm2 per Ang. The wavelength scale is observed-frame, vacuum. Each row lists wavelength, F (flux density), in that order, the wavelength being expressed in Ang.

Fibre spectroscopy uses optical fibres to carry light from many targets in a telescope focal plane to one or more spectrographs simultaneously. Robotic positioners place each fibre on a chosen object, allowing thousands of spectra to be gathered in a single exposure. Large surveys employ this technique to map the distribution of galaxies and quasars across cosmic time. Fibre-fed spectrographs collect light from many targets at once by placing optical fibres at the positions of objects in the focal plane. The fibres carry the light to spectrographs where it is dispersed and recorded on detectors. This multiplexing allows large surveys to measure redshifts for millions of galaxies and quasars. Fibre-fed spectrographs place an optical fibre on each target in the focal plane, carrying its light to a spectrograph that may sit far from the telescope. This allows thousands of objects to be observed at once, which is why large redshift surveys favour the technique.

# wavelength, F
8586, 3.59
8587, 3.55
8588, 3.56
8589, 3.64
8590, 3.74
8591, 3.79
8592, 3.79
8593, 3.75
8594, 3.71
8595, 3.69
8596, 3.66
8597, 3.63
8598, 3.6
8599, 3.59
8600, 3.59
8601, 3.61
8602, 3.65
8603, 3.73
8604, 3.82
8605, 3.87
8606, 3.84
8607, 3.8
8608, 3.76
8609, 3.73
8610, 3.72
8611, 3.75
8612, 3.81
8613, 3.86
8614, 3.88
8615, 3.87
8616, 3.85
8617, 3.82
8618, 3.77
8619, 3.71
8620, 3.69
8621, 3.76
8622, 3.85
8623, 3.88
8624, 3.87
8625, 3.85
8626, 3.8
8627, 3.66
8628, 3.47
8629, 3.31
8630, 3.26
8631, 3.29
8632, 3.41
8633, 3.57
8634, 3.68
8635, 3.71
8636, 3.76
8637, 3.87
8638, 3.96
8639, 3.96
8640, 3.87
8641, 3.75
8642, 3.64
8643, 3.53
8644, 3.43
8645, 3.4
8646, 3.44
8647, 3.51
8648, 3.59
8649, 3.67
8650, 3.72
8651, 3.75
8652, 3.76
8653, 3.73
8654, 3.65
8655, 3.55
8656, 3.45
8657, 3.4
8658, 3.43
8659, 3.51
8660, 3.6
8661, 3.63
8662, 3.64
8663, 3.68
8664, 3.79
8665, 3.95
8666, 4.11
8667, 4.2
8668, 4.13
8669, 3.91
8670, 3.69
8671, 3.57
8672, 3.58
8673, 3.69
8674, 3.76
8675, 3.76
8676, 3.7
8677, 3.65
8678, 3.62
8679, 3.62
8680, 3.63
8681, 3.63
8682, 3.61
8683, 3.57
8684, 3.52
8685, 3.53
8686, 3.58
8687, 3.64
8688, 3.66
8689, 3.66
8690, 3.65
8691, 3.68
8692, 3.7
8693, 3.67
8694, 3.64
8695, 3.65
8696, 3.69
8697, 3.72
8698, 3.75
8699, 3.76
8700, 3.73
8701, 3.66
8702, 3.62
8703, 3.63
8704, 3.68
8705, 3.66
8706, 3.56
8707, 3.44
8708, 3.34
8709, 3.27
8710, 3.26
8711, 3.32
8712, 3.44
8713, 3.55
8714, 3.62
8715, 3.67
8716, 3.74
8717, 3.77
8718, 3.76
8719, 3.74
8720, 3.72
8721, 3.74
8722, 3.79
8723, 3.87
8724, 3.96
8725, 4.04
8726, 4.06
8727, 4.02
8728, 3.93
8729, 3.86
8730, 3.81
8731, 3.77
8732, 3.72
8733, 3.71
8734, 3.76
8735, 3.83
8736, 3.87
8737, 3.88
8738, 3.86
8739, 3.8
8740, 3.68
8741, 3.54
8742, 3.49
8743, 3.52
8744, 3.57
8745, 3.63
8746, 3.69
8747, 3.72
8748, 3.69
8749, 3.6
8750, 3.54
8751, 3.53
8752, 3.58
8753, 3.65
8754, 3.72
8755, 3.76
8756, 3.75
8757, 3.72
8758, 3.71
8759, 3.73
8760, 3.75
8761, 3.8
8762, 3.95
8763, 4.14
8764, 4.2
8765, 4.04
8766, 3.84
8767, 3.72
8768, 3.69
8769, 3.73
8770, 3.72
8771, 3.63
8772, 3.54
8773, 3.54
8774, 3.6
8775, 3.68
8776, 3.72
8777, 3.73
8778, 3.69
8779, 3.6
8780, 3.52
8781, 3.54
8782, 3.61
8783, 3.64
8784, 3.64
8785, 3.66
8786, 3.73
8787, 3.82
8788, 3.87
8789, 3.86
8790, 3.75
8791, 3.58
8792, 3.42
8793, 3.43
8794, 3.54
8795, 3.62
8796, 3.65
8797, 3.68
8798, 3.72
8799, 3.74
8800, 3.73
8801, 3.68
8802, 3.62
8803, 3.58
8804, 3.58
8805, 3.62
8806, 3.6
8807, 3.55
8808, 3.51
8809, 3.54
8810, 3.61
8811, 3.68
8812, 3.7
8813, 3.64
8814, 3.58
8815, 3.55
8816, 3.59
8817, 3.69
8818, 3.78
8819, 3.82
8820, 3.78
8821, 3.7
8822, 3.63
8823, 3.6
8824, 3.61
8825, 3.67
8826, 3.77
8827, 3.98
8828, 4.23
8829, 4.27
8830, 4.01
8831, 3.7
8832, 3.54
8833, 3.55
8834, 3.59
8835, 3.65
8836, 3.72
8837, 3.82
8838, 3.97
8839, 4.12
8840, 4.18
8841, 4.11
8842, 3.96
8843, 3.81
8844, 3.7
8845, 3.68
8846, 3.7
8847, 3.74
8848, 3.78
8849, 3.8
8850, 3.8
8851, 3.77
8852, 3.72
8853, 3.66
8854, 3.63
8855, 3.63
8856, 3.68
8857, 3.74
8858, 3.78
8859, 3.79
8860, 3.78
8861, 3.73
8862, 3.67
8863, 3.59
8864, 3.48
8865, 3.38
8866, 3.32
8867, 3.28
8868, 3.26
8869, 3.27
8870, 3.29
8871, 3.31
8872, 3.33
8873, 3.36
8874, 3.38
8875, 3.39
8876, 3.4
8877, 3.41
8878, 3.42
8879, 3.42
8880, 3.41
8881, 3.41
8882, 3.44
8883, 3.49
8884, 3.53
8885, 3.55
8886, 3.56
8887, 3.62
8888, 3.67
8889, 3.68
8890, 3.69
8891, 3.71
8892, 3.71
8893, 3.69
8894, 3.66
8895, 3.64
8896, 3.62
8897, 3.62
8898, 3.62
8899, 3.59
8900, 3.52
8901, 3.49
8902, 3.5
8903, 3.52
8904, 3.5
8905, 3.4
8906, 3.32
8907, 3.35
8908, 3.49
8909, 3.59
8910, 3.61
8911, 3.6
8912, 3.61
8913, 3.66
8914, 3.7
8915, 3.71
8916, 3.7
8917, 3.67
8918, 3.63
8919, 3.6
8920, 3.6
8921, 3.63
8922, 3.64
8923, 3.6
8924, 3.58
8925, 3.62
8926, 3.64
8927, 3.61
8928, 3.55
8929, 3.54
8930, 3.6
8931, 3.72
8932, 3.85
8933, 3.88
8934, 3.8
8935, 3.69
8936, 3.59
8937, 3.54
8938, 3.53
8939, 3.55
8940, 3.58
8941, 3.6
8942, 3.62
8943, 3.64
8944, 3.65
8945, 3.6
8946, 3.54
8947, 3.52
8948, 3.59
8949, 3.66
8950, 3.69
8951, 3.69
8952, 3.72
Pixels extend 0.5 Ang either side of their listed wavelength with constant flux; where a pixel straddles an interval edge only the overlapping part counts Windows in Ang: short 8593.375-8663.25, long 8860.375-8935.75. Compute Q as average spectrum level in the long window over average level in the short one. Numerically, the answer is 0.97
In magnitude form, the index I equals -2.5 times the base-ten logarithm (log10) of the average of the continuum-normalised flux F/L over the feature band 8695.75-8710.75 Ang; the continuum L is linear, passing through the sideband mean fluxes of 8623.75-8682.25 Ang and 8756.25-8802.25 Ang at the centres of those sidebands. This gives 0.031 mag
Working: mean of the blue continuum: 3.67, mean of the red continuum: 3.71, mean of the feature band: 3.58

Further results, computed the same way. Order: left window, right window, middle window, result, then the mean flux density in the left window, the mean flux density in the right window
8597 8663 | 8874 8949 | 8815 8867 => -0.04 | 3.67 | 3.58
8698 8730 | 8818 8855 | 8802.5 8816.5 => 0.05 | 3.69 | 3.8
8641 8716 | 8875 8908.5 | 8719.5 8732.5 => -0.07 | 3.63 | 3.53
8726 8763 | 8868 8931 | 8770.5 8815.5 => 0.01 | 3.74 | 3.54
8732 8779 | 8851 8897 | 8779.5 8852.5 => -0.03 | 3.72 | 3.54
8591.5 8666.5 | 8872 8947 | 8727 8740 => -0.05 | 3.69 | 3.58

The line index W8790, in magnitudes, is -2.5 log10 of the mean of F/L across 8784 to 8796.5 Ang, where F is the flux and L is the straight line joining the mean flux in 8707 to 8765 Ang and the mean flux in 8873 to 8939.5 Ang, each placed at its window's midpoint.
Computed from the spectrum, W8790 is 0.00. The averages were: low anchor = 3.72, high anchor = 3.58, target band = 3.66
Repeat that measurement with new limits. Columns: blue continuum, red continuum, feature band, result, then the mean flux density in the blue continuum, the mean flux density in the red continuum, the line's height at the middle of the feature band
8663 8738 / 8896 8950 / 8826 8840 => -0.064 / 3.71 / 3.6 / 3.64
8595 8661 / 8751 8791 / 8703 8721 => 0.041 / 3.68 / 3.73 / 3.71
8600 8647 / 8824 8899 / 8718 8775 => -0.024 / 3.7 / 3.65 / 3.68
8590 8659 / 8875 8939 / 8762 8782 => -0.030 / 3.68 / 3.58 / 3.63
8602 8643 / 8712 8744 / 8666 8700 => 0.016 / 3.73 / 3.77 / 3.75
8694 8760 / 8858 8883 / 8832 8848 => -0.093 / 3.69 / 3.45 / 3.5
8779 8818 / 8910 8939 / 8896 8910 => 0.040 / 3.63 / 3.64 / 3.64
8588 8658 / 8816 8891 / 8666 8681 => -0.023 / 3.69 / 3.65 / 3.68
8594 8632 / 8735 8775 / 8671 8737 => 0.010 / 3.71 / 3.72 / 3.72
